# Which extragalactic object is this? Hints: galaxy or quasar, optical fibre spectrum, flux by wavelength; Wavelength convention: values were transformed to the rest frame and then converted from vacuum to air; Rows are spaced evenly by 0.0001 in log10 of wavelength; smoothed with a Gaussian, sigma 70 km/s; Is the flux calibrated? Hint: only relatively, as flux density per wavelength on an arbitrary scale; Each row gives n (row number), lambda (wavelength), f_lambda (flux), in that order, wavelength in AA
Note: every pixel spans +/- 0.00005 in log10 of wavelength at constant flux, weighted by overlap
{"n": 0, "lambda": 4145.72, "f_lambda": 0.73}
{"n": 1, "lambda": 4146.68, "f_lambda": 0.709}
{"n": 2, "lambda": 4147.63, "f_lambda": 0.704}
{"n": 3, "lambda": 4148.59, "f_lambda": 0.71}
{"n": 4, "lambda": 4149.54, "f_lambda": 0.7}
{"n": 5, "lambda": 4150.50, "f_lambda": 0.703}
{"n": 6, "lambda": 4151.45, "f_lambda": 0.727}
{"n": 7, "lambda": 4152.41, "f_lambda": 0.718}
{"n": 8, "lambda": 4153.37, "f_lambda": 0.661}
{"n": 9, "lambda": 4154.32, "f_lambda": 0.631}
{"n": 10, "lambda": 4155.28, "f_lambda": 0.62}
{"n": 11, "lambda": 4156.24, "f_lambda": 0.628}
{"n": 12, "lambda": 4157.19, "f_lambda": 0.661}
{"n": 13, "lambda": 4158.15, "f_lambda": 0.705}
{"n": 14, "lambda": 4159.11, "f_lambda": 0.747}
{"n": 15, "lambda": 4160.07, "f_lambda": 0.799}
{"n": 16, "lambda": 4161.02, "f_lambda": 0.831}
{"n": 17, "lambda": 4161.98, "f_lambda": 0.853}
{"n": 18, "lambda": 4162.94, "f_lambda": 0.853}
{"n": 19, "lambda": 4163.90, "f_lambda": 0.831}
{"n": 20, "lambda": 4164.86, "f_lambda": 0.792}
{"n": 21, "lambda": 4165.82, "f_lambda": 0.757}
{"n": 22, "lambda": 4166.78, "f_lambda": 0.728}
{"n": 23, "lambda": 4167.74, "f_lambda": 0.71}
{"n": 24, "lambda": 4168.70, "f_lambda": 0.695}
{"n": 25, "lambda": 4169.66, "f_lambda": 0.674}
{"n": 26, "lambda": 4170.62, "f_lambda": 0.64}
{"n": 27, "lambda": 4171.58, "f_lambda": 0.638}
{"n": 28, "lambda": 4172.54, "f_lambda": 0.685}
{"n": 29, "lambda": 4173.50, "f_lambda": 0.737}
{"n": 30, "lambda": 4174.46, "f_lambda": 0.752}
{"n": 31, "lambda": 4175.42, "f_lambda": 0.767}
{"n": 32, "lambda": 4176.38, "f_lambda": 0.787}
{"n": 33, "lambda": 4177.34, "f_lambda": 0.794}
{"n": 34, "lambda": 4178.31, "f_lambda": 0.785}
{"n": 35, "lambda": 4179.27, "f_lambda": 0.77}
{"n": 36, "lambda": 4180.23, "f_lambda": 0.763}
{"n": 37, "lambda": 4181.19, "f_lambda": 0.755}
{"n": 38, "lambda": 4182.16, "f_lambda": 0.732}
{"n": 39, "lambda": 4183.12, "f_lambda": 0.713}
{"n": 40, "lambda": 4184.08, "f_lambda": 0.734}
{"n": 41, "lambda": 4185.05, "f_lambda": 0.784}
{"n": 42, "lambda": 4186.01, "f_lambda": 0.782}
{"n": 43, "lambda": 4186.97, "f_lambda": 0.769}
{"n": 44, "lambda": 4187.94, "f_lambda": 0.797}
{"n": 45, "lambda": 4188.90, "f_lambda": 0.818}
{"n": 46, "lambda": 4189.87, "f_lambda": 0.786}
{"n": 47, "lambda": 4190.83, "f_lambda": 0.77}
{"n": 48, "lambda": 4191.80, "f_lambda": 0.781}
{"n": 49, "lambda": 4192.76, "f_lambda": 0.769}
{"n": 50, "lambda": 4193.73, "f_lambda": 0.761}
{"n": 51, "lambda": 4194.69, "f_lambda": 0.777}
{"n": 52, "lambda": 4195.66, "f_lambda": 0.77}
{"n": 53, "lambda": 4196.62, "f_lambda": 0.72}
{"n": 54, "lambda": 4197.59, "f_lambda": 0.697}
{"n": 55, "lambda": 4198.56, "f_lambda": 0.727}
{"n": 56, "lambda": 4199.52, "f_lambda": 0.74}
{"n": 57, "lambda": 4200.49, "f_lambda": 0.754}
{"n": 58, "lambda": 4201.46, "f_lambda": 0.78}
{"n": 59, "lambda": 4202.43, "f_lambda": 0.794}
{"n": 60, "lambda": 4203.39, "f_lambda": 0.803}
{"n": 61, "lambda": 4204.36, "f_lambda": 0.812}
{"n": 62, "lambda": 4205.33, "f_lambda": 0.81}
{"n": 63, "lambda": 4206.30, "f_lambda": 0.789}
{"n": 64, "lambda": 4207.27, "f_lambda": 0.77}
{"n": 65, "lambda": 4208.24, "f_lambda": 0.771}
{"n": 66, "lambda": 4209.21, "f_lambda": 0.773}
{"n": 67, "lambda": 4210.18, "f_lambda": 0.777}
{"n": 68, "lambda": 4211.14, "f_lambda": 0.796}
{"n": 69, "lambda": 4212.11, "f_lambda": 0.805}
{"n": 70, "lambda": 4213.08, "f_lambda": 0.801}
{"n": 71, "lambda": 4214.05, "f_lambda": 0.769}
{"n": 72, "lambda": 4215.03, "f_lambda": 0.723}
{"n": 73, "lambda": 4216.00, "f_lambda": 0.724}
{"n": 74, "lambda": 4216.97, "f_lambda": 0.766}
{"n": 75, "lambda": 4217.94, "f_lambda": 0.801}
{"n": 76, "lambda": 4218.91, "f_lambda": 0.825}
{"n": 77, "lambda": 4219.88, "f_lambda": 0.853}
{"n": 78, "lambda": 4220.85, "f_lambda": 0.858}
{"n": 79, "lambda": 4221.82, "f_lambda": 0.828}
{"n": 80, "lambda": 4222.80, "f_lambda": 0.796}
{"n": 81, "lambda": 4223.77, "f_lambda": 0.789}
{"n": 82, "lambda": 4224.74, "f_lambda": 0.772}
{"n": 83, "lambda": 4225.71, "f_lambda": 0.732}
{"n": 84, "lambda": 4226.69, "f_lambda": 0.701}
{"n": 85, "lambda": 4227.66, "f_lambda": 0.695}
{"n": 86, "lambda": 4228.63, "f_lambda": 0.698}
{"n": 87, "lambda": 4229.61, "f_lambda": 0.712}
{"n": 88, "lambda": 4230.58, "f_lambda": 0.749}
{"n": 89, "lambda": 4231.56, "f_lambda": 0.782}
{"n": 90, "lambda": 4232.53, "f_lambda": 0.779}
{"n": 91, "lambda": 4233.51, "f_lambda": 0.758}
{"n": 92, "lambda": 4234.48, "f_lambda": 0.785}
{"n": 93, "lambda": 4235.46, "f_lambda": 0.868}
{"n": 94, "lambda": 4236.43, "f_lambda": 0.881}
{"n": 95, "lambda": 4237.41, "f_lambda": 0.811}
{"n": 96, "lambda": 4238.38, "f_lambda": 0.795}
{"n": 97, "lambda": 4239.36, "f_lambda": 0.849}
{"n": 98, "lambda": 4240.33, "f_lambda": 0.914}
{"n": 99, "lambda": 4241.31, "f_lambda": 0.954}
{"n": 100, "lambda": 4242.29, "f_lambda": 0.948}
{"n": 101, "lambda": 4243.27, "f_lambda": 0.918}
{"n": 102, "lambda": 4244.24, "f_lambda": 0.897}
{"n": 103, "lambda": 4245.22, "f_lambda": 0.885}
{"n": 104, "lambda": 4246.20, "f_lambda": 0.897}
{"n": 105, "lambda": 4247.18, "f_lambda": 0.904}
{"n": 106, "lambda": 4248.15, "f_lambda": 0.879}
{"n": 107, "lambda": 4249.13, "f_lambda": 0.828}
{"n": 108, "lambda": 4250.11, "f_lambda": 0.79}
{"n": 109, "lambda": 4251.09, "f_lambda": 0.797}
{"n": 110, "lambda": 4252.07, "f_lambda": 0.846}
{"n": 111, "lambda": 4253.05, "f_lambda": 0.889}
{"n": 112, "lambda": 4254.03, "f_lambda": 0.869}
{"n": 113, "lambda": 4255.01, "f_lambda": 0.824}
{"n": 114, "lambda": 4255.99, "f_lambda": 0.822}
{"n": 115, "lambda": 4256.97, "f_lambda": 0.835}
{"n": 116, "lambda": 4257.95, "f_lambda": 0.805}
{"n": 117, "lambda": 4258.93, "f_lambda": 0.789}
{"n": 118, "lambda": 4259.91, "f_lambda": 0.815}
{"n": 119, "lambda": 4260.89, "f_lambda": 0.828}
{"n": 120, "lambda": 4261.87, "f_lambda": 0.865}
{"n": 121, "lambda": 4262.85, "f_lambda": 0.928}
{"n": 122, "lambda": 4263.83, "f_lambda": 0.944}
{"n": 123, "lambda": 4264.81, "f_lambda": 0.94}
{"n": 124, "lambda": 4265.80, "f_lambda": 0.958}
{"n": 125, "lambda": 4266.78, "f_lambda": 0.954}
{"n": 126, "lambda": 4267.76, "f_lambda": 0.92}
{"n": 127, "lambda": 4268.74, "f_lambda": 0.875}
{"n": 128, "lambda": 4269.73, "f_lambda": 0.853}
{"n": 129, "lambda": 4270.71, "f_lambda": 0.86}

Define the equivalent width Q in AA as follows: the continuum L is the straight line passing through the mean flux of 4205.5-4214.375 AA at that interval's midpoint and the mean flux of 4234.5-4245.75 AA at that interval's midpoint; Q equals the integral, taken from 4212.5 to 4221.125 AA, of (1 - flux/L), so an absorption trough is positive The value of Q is 0.2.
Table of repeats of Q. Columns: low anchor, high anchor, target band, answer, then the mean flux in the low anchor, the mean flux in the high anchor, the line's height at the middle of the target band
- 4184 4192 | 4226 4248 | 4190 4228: 1.26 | 0.782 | 0.826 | 0.801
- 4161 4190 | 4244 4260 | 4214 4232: 0.99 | 0.757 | 0.845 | 0.812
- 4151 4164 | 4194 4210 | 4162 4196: -0.40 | 0.73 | 0.768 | 0.748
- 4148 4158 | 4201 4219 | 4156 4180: -1.41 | 0.677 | 0.783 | 0.705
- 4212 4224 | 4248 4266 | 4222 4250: 0.06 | 0.795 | 0.853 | 0.822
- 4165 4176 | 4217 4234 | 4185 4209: -1.06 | 0.711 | 0.772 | 0.741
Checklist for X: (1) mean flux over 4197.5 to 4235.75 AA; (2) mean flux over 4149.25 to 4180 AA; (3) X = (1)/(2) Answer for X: 1.1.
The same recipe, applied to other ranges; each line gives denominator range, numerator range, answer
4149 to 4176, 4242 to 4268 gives 1.21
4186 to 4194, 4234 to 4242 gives 1.10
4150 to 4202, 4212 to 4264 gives 1.10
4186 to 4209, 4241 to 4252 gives 1.14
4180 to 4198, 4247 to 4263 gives 1.10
